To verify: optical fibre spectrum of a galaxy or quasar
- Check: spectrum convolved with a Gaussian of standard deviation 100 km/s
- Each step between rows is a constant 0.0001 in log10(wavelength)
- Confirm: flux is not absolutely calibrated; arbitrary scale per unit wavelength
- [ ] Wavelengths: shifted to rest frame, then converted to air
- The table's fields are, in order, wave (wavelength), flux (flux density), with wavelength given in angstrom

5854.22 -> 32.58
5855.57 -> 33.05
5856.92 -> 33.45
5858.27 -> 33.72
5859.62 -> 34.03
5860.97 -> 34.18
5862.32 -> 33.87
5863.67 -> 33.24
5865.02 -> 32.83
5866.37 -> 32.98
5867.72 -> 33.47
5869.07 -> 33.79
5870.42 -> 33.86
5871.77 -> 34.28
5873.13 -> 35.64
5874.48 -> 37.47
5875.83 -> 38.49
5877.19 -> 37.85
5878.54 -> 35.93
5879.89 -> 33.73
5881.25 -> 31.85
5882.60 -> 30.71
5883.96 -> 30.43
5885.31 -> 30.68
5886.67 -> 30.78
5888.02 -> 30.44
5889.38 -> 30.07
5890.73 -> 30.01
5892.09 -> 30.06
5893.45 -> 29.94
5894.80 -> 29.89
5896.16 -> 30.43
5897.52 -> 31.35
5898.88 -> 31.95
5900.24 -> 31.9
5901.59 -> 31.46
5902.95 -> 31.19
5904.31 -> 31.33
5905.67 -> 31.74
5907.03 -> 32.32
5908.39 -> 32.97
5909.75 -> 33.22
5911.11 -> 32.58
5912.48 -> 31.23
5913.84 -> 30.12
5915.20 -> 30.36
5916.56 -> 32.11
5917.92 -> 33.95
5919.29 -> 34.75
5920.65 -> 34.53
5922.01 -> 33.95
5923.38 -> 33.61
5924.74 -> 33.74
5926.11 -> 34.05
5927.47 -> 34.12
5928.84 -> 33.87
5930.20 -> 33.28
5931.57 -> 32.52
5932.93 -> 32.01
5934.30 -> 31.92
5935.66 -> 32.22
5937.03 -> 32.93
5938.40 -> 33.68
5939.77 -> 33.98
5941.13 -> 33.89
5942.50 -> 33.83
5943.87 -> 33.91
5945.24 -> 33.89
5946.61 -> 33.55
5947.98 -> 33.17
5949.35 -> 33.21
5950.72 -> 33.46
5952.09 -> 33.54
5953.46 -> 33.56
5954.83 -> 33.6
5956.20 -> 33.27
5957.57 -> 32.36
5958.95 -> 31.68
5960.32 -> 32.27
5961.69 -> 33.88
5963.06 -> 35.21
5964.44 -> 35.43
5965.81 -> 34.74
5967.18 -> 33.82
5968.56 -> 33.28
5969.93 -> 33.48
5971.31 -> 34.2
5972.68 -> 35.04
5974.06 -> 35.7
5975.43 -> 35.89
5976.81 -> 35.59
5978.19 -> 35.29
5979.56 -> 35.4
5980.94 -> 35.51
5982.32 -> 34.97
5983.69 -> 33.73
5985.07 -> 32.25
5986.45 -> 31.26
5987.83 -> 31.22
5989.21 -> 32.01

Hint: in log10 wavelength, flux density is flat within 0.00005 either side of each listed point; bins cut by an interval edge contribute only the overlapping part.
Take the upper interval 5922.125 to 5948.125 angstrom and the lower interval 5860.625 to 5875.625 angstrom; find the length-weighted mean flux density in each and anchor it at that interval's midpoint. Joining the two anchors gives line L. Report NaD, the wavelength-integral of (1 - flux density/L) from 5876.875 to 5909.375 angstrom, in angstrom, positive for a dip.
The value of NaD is 2.3 angstrom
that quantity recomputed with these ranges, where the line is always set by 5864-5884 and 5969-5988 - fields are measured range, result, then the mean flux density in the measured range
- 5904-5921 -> 0.96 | 32.4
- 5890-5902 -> 1.25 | 30.8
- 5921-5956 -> 0.91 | 33.4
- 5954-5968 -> 0.29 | 33.6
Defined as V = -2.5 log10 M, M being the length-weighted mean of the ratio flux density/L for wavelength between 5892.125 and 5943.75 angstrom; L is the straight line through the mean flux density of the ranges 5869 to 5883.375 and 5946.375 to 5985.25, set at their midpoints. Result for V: 0.06 mag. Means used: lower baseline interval 34.9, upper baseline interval 34.1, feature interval 32.5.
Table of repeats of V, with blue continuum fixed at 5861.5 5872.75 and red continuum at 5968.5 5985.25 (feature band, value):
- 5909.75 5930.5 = 0.04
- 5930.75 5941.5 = 0.05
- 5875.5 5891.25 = 0.04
